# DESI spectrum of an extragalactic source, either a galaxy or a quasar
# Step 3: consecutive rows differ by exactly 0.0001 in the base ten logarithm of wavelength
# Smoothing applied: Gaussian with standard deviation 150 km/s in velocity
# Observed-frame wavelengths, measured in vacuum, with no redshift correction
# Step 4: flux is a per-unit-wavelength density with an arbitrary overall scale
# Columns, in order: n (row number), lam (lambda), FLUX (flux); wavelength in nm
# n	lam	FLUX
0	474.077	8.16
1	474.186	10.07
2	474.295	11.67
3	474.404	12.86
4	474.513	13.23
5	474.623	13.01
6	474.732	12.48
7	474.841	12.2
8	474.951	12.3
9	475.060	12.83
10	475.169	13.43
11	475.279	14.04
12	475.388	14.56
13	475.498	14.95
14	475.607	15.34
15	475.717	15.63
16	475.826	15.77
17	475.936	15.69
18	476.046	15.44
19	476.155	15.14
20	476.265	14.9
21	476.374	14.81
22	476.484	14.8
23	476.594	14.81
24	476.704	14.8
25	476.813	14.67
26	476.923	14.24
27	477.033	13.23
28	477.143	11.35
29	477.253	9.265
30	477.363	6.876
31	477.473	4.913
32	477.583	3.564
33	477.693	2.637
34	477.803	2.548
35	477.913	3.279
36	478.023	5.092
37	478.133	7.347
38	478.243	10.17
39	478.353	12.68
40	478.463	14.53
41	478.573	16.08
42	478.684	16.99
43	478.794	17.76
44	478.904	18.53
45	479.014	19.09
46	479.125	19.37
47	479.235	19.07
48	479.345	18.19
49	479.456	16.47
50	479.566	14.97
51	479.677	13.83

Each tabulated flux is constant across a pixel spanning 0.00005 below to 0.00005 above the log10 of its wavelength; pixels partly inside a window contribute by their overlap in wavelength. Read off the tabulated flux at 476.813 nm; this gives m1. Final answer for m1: 14.67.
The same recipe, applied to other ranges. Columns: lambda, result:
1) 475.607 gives 15.34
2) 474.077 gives 8.16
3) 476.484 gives 14.8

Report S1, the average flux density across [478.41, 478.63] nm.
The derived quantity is 15.3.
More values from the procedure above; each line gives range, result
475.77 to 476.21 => 15.5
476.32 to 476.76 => 14.8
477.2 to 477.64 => 6.12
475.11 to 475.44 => 14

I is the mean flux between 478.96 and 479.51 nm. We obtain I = 18.4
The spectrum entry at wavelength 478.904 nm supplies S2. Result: 18.53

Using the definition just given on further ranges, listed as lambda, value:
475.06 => 12.83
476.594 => 14.81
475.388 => 14.56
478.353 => 12.68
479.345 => 18.19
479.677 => 13.83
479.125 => 19.37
